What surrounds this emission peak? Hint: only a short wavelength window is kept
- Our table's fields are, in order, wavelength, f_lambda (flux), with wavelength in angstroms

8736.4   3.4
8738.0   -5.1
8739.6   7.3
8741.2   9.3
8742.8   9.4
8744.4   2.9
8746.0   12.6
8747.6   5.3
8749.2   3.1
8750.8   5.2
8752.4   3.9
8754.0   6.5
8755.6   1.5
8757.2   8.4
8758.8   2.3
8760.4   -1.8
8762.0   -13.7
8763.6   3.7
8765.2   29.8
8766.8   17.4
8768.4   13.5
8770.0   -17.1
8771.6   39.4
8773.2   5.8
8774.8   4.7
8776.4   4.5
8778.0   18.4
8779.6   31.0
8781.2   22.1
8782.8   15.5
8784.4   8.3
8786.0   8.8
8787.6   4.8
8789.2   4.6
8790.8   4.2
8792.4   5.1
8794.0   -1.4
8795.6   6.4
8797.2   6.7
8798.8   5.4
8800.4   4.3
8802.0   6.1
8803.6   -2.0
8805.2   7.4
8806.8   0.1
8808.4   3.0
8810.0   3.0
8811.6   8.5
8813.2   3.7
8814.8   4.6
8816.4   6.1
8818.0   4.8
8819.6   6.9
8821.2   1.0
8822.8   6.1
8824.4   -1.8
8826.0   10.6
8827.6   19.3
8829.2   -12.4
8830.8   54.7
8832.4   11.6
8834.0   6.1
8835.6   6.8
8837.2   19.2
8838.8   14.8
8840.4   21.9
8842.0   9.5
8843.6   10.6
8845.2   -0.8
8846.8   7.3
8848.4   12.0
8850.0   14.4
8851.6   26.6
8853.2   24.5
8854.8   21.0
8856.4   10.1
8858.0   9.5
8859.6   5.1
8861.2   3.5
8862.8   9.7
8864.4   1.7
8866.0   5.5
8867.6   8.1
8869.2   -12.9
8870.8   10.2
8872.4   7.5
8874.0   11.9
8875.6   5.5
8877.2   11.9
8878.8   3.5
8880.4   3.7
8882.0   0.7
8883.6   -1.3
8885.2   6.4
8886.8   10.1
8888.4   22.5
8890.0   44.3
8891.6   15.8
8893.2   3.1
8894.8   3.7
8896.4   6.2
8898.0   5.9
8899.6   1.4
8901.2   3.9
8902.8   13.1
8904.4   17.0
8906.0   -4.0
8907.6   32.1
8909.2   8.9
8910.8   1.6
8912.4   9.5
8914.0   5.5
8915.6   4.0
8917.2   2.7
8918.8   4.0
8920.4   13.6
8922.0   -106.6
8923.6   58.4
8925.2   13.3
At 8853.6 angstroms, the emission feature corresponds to H-beta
